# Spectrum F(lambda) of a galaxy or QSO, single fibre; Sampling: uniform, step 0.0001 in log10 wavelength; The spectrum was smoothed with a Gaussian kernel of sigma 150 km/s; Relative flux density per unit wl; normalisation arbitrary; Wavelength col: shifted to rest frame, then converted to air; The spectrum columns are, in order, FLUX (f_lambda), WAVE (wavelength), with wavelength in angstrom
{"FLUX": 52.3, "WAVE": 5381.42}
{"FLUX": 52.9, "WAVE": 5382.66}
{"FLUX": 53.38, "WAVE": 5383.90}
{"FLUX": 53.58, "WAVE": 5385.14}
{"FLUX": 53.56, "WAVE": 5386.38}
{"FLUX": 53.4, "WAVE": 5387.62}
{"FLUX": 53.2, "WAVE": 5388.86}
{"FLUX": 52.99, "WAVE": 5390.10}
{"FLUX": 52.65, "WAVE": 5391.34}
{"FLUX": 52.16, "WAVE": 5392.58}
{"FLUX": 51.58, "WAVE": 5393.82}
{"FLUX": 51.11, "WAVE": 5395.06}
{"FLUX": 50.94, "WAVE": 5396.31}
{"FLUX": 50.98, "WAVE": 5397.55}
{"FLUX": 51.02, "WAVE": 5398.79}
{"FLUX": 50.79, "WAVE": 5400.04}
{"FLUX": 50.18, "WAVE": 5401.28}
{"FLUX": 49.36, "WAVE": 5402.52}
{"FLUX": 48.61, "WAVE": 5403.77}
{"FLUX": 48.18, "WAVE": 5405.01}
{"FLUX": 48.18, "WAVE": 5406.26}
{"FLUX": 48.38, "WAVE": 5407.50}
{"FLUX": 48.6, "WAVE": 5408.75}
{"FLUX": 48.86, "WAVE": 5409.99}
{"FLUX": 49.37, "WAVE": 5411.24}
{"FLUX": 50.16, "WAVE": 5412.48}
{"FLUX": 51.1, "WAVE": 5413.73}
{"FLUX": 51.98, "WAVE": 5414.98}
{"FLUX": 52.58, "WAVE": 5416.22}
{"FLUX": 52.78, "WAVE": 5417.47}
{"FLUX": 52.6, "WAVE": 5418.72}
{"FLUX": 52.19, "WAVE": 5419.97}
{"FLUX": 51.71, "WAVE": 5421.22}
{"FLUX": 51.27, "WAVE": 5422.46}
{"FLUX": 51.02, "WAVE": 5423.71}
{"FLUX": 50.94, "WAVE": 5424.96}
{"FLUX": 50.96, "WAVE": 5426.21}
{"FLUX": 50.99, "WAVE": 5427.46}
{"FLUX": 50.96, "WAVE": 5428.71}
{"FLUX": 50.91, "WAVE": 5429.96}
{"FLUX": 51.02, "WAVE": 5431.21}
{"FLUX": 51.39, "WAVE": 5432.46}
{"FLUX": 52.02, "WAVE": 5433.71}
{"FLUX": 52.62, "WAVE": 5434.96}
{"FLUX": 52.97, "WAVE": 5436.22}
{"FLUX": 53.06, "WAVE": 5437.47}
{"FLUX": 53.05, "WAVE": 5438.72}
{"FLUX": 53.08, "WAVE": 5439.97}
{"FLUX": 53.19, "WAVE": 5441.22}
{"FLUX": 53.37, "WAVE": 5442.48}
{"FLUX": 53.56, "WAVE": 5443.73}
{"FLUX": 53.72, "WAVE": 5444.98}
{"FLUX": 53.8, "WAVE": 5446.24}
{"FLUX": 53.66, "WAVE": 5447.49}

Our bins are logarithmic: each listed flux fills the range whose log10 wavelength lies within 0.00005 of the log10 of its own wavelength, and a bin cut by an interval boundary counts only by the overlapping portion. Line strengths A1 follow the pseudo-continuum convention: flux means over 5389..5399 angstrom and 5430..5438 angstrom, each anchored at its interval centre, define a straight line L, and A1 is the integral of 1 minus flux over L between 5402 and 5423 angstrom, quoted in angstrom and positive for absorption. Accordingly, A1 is 0.64 angstrom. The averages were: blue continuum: 51.8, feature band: 50.4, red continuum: 52.1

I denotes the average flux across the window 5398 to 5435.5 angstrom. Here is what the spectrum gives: 50.7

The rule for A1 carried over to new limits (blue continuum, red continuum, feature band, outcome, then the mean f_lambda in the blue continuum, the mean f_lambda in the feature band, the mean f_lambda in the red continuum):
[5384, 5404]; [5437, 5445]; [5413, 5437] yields 0.5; 51.7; 51.7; 53.3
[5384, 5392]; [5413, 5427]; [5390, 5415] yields 1.1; 53.3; 50.2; 51.7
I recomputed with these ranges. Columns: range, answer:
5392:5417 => 50.2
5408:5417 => 50.4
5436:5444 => 53.2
